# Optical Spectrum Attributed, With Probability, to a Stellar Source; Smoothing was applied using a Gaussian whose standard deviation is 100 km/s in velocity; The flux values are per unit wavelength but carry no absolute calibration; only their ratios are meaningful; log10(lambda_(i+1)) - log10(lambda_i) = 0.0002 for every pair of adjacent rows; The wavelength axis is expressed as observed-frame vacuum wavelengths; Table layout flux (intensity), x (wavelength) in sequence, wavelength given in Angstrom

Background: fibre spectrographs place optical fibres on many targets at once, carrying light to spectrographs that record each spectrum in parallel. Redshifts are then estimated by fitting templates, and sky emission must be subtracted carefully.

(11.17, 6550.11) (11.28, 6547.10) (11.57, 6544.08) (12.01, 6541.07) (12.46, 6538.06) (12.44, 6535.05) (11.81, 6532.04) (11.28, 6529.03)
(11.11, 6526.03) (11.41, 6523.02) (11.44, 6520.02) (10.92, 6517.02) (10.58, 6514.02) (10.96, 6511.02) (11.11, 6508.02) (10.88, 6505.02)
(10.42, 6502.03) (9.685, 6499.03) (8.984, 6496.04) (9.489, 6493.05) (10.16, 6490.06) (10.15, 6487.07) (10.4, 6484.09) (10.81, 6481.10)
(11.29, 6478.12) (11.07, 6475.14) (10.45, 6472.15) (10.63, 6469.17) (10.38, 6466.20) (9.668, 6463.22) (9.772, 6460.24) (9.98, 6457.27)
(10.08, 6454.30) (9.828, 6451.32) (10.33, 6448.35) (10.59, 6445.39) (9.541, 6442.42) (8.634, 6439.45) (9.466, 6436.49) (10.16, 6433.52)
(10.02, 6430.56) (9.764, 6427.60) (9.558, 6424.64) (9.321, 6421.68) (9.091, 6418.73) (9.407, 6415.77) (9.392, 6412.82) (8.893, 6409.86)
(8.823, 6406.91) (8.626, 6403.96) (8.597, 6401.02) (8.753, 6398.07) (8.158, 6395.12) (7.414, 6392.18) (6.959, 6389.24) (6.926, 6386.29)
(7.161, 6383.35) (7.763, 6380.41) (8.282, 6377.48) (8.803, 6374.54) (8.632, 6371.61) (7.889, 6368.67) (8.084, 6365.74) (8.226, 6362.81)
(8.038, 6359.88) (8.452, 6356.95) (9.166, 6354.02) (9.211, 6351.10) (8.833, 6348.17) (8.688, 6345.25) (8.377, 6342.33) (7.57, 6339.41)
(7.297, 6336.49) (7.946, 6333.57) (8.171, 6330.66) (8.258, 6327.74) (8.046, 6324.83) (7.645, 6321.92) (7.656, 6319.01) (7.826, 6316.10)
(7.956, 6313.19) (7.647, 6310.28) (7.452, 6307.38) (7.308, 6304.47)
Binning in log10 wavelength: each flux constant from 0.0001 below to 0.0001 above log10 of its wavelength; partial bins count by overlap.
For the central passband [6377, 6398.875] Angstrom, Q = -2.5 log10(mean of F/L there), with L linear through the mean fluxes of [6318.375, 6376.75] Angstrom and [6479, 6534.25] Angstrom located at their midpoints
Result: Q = 0.17 mag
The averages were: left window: 8.26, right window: 10.7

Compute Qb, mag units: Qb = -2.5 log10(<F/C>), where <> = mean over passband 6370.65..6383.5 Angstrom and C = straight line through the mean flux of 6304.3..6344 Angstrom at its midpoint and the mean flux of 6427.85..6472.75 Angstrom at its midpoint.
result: 0.06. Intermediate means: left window 7.82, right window 9.95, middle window 8.21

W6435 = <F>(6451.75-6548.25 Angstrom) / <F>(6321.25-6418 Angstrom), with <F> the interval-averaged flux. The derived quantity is 1.3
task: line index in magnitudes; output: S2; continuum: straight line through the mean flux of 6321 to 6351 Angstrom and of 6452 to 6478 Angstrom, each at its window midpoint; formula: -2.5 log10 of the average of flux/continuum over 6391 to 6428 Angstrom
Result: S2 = 0.057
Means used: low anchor 8.14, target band 8.9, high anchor 10.3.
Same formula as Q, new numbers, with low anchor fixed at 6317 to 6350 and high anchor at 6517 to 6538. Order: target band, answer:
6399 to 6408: 0.08 mag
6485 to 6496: 0.11 mag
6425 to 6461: 0.02 mag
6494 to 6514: 0.08 mag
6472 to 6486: -0.01 mag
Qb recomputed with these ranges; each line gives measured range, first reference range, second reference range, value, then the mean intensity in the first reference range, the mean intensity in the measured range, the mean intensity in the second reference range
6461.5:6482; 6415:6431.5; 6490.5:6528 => -0.05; 9.52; 10.6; 10.6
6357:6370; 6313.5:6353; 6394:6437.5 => 0.05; 8.13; 8.1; 9.21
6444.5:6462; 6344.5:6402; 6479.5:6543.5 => -0.04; 8.19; 10.1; 10.9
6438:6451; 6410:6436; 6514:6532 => 0.01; 9.55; 9.78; 11.2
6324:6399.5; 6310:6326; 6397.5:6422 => 0.03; 7.8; 8.12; 8.98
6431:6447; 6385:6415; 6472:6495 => -0.05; 8.29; 9.71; 10.4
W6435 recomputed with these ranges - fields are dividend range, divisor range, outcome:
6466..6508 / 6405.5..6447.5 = 1.09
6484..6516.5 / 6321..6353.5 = 1.25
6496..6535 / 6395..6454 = 1.17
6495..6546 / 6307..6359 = 1.37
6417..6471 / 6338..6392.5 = 1.21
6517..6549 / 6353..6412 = 1.42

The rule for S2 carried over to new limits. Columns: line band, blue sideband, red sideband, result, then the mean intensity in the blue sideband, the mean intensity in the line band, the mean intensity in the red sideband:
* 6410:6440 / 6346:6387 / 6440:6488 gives 0.00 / 8.28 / 9.48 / 10.3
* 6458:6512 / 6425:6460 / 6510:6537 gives 0.03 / 9.84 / 10.3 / 11.4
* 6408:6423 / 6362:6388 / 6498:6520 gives -0.05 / 7.96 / 9.21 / 10.7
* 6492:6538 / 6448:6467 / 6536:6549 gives 0.03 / 9.97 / 10.9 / 11.8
